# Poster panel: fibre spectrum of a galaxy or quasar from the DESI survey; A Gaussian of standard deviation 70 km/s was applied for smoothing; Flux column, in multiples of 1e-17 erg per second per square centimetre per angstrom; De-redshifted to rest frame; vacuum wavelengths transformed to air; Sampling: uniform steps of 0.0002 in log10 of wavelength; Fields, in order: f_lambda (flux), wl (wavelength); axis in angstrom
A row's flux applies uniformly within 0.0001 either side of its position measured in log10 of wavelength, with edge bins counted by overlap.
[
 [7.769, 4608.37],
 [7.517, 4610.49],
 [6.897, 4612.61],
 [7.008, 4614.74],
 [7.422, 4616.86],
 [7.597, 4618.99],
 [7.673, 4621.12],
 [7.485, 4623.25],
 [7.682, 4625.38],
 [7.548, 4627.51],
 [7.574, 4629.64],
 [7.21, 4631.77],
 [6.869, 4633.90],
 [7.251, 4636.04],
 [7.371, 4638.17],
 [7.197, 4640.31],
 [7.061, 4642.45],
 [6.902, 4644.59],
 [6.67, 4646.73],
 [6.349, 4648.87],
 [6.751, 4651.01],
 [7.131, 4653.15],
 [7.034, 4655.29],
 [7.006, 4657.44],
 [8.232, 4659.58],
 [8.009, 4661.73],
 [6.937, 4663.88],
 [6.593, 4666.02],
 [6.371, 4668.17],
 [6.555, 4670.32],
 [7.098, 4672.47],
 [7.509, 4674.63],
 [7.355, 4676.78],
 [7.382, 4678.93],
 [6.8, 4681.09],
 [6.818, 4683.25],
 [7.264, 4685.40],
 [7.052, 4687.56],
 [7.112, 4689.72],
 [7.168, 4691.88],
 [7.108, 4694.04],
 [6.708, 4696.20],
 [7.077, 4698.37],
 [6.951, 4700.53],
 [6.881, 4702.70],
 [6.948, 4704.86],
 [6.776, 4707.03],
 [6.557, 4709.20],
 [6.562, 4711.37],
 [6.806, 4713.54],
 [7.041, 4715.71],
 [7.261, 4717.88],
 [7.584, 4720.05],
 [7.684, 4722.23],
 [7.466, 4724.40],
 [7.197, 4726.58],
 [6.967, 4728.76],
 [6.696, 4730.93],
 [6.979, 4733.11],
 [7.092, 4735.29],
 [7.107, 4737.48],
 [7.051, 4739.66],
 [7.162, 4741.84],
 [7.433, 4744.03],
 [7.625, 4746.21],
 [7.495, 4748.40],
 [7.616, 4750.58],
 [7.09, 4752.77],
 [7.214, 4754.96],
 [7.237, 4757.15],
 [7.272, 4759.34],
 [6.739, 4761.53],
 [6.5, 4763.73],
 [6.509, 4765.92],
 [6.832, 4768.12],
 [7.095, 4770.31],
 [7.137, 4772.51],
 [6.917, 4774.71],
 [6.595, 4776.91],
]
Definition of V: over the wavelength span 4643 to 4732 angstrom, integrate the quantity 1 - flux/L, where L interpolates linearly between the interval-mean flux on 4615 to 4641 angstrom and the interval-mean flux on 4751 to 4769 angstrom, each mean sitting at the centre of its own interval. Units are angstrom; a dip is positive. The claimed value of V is 2.0 angstrom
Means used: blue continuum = 7.4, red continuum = 6.95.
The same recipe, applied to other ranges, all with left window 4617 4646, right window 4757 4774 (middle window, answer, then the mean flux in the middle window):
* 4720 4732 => -0.36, 7.24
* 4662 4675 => 0.60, 6.88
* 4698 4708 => 0.26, 6.92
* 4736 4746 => -0.35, 7.22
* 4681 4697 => 0.28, 7.02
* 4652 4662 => -0.26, 7.44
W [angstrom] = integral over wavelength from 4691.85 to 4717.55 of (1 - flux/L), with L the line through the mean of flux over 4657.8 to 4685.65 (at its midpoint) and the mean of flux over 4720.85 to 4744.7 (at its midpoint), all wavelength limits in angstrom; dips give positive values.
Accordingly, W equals 1.0 angstrom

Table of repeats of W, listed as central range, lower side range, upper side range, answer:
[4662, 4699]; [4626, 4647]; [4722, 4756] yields 1.0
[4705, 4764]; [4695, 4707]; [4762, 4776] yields -2.3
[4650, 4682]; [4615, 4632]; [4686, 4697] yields 0.5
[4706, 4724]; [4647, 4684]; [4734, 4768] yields 0.1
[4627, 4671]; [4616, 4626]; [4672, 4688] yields 1.8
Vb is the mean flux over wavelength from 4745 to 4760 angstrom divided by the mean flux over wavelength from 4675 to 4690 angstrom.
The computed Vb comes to 1.03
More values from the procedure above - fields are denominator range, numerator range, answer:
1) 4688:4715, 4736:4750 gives 1.06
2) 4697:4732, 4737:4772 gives 1.01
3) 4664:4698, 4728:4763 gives 1.03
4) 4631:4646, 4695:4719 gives 0.97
